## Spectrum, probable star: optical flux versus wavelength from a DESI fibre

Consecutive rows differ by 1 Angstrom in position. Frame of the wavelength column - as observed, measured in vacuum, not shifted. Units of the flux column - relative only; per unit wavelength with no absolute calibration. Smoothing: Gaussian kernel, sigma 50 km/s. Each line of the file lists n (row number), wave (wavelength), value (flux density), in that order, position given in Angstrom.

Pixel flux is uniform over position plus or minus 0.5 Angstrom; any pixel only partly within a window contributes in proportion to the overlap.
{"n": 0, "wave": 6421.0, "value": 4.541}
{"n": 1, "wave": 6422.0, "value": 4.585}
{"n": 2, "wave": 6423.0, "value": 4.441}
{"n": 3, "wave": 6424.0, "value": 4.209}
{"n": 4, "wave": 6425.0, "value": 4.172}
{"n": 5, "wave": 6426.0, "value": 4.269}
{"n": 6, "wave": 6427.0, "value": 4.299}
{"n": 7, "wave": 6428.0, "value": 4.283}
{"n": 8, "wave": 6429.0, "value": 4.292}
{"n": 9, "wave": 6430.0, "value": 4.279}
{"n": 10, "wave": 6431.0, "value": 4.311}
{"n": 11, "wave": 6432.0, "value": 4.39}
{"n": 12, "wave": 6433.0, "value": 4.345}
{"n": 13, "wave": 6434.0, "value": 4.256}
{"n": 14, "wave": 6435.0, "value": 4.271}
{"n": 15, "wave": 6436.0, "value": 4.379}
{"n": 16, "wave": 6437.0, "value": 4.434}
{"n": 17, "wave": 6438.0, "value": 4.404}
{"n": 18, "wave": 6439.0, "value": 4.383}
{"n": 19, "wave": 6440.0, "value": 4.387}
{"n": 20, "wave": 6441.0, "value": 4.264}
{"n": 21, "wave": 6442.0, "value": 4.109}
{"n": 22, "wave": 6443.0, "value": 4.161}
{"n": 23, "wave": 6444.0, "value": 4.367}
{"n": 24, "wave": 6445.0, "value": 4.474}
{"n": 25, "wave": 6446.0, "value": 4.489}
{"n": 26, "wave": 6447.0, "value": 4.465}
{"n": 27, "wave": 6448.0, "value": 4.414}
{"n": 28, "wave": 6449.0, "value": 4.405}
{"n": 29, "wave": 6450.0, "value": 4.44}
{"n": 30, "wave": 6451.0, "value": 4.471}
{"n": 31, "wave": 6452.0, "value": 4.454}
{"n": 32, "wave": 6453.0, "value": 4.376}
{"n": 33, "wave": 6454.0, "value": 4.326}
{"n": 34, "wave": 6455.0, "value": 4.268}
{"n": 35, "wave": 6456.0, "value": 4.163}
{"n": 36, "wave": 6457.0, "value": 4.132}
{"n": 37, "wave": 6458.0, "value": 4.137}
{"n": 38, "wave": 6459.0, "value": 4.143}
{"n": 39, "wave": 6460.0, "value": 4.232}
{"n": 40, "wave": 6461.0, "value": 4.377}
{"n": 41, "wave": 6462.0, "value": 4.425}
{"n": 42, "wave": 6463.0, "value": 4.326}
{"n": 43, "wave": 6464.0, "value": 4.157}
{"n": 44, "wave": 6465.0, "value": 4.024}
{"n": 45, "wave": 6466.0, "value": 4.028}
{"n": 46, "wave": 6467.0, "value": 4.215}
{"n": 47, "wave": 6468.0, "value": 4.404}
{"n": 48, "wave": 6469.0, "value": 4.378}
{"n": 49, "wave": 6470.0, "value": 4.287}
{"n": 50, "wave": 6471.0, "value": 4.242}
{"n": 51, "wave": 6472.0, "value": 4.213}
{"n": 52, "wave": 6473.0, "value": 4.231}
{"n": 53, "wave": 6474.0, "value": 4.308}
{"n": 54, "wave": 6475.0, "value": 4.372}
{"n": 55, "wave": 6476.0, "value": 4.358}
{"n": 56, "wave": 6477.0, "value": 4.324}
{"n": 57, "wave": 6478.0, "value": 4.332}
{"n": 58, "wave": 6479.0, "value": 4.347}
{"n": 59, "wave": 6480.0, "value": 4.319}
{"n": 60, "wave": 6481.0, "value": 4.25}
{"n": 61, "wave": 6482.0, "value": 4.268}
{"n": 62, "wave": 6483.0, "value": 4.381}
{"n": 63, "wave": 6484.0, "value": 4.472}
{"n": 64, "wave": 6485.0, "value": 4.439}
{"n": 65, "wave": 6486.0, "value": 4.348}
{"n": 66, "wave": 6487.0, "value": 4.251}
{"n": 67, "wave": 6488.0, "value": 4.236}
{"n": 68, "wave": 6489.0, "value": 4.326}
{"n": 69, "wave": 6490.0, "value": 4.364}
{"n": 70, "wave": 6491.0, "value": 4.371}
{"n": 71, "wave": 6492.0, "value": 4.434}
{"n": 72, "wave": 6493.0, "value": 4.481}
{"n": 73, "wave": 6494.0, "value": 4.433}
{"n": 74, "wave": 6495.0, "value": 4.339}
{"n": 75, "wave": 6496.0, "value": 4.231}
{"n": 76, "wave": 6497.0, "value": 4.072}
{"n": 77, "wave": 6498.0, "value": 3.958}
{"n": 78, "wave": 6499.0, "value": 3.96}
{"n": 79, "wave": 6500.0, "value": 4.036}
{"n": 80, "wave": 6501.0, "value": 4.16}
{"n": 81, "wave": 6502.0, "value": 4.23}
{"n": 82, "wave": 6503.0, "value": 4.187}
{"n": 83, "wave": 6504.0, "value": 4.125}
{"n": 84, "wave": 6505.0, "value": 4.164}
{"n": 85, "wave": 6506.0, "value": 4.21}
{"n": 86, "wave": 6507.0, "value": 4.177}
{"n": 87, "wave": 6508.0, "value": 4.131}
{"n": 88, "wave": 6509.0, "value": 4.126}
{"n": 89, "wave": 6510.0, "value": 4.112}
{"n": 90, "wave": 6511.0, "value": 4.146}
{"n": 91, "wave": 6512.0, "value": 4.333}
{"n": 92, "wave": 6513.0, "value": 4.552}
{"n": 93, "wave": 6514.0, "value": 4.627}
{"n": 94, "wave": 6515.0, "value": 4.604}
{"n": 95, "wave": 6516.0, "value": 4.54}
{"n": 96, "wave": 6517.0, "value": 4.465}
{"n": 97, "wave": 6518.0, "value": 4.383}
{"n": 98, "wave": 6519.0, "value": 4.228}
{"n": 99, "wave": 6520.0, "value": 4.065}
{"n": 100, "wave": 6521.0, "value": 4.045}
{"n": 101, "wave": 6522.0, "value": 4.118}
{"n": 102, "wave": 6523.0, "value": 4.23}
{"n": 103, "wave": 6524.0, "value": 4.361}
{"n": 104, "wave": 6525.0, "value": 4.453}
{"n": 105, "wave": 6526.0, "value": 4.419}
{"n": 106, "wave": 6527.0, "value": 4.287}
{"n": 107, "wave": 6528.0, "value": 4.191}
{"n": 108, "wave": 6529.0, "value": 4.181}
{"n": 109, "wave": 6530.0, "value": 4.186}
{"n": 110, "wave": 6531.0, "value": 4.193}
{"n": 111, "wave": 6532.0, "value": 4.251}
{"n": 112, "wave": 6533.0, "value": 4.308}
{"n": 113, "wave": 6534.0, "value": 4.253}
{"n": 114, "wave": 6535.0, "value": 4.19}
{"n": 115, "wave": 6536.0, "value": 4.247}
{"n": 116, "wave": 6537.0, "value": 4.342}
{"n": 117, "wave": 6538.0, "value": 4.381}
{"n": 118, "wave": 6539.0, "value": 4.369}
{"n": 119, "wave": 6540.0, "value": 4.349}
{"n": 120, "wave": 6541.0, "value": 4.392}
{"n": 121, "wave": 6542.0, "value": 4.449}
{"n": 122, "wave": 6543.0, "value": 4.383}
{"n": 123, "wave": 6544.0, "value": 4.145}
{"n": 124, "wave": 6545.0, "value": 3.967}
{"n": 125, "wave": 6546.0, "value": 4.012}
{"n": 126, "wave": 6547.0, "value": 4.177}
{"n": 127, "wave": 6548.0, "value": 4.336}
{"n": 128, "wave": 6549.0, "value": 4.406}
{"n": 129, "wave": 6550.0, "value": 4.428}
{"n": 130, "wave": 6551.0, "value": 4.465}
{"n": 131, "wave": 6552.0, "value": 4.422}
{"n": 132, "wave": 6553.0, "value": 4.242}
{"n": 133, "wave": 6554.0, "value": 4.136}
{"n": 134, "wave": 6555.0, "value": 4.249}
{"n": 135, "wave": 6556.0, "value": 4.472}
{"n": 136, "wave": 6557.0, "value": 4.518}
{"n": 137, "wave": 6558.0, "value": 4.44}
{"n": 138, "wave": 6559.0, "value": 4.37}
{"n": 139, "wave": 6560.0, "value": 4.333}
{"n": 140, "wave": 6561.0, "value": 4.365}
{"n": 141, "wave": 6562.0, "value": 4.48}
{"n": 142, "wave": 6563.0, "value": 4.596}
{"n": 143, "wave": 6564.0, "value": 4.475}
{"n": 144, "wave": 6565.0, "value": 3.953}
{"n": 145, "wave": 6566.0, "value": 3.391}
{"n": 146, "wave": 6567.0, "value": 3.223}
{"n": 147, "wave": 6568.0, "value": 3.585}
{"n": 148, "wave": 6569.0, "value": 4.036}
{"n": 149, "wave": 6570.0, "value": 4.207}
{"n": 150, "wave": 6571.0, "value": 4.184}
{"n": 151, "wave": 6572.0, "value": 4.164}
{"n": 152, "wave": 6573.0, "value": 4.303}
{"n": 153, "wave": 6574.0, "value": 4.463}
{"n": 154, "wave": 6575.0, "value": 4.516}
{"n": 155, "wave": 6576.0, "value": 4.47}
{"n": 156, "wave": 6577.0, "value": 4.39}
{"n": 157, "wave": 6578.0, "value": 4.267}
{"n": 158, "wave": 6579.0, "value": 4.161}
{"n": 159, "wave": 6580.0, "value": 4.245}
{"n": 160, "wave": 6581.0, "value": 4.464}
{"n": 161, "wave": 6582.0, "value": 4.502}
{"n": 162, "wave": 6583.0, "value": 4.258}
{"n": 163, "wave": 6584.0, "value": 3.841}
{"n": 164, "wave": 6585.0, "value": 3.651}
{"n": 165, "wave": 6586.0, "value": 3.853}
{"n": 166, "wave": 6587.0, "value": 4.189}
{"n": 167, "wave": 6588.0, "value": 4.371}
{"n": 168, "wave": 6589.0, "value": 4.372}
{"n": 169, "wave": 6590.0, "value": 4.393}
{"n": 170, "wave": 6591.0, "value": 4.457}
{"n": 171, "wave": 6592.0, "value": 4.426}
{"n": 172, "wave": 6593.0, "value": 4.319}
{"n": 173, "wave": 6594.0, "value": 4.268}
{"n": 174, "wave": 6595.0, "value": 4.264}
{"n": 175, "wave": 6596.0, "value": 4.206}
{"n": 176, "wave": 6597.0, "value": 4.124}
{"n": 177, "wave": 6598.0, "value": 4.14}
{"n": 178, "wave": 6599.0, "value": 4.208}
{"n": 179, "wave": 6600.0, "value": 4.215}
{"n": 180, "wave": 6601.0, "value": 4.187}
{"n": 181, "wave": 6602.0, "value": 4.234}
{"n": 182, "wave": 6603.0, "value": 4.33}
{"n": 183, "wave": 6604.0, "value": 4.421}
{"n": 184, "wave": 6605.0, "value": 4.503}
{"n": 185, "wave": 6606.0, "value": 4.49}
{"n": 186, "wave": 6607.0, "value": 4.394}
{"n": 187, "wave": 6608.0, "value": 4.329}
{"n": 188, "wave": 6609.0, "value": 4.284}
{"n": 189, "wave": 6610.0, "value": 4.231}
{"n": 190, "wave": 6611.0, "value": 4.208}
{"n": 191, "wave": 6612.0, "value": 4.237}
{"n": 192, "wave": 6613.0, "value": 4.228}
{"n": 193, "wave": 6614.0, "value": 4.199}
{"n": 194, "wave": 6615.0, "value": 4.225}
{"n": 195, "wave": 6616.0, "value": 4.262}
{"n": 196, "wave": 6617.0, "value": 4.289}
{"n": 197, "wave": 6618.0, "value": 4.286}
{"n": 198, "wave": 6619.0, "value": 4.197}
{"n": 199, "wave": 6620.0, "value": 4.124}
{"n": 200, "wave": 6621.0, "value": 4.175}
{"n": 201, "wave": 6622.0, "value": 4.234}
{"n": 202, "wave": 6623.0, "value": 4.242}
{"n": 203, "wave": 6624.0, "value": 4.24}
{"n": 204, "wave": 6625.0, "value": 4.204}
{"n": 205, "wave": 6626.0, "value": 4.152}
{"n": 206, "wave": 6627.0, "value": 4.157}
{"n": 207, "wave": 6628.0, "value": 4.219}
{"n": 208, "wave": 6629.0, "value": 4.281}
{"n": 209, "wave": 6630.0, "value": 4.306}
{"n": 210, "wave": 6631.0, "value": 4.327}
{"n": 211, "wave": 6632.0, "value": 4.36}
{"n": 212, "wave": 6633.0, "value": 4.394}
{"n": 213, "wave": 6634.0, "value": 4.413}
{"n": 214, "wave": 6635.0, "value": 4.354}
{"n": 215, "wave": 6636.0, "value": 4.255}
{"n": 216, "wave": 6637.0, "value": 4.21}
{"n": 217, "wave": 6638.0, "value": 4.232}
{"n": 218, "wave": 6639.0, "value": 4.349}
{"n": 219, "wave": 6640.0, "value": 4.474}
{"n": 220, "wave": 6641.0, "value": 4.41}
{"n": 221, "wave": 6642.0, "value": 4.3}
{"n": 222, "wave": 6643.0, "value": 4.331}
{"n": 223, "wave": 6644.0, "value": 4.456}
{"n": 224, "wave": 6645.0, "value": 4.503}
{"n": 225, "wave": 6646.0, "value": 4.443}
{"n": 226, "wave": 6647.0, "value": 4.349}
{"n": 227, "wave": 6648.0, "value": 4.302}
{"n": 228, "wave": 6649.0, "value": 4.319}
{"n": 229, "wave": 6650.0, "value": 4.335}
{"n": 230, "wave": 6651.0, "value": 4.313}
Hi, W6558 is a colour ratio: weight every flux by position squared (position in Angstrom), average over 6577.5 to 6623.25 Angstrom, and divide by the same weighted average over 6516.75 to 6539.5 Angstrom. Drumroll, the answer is 1.0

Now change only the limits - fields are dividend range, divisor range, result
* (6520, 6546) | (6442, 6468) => 1.02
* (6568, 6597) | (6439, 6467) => 1.03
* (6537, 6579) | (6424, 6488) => 1.02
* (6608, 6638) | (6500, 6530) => 1.03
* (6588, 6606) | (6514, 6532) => 1.02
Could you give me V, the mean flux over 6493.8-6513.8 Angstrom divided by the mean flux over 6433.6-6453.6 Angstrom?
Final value 0.96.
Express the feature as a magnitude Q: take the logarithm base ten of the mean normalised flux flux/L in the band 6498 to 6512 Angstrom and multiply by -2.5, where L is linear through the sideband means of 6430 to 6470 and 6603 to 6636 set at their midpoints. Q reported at 0.04 mag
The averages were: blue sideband 4.31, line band 4.14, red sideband 4.28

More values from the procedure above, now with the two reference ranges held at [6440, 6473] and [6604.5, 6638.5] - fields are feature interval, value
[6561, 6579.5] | 0.029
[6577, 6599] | 0.012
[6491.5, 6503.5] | 0.020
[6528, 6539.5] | 0.006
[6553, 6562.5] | -0.022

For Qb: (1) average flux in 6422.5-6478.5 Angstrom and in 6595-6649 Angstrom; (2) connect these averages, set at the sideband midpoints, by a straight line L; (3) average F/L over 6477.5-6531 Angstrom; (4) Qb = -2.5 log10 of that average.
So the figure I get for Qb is 0.01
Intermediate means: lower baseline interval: 4.31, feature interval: 4.28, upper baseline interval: 4.29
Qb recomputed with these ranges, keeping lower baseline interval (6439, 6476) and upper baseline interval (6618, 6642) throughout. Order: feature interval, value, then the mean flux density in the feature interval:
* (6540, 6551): 0.00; 4.28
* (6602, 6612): -0.02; 4.34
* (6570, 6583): -0.01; 4.34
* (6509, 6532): 0.00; 4.3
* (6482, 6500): 0.00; 4.29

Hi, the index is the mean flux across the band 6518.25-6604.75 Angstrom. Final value 4.25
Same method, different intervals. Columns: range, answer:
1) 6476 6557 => 4.28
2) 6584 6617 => 4.25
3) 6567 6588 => 4.17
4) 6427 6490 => 4.31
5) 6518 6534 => 4.24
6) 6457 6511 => 4.25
